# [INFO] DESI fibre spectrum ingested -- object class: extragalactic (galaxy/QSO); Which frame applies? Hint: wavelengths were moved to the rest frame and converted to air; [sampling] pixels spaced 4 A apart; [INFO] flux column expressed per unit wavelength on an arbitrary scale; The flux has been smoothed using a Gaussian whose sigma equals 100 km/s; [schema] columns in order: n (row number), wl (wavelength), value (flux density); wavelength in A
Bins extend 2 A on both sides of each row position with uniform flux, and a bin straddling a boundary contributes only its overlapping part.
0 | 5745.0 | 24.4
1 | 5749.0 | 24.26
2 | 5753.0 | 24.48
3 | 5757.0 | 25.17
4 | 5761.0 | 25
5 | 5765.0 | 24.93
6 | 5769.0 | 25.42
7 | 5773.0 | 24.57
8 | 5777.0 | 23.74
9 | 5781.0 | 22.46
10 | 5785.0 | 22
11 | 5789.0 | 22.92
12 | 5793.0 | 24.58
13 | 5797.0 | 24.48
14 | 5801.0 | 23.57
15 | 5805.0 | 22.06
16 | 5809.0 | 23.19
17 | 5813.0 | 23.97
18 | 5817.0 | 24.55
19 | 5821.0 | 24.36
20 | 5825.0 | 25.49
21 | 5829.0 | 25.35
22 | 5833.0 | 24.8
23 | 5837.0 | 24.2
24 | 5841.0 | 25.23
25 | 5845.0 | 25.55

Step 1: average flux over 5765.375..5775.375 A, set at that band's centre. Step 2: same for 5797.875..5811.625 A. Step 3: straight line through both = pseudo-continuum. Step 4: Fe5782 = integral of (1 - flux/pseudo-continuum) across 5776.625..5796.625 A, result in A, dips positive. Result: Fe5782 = 0.7 A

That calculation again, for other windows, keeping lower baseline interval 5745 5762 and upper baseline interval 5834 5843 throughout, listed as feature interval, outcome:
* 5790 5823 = 1.2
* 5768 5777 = 0.0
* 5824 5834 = -0.2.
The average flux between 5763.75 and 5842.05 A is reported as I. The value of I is 24.1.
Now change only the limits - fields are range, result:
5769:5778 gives 24.5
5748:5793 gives 24.1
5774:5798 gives 23.4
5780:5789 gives 22.4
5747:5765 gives 24.8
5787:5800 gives 24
